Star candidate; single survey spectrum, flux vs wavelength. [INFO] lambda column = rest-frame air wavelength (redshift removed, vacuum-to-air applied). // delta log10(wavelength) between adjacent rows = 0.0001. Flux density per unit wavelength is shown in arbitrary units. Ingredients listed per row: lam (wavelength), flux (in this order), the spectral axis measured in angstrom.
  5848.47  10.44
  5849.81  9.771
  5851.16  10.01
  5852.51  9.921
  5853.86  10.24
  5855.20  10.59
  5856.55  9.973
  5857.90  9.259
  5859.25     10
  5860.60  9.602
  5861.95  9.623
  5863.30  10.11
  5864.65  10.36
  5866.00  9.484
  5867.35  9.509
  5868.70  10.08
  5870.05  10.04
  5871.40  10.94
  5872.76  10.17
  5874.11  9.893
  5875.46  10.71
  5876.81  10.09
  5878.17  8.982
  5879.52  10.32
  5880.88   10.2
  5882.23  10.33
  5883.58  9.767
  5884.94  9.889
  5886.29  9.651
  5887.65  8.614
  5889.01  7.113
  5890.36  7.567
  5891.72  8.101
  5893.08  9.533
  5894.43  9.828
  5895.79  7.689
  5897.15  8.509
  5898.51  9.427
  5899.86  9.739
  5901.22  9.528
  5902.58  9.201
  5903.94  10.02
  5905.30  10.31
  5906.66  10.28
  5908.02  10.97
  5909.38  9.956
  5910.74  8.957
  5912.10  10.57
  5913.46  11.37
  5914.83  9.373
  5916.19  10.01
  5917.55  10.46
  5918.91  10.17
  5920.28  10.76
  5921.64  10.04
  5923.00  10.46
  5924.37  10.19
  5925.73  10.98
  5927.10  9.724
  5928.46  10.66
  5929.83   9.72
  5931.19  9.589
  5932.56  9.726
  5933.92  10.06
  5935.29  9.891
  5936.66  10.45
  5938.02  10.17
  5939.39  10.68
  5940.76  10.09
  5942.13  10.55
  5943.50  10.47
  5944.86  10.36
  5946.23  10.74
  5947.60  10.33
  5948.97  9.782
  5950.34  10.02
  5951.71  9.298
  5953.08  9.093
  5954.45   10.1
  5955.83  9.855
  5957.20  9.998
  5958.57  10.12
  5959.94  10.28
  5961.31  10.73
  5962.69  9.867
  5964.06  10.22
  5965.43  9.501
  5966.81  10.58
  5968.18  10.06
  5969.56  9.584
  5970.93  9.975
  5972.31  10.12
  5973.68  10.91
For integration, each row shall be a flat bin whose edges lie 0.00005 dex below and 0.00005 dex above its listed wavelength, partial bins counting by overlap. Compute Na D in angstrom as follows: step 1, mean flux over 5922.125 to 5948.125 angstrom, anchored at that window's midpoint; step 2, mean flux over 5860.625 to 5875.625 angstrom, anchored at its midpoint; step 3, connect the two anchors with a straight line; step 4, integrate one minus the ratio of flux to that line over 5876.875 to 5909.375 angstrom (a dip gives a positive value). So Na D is 2.3 angstrom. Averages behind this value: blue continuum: 10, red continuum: 10.3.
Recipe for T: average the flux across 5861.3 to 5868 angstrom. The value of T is 9.82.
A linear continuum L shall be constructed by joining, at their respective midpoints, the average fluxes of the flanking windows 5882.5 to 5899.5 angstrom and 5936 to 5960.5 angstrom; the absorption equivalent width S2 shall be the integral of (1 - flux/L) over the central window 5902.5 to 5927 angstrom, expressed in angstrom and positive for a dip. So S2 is -2.22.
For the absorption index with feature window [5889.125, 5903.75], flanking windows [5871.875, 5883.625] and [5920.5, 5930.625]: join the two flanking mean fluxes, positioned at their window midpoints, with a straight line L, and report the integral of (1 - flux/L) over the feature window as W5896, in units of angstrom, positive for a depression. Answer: 1.8 angstrom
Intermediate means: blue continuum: 10.1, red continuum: 10.3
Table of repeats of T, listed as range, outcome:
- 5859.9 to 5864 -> 9.78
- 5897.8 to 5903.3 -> 9.48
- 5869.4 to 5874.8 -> 10.3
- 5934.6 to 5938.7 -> 10.2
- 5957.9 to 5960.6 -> 10.2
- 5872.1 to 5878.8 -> 9.98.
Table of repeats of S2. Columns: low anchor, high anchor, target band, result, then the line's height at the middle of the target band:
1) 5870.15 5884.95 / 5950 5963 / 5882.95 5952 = 1.3 angstrom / 10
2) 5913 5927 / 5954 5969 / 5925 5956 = 0.4 angstrom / 10.2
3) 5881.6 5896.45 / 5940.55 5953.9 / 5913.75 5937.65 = -1.3 angstrom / 9.65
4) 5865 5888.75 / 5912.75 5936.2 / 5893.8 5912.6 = 0.8 angstrom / 10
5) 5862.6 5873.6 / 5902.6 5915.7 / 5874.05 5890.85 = 1.0 angstrom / 10.1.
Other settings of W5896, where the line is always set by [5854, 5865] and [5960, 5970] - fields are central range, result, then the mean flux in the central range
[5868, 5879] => -0.2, 10.1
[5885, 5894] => 1.3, 8.57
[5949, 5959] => 0.3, 9.77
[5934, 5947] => -0.4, 10.4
